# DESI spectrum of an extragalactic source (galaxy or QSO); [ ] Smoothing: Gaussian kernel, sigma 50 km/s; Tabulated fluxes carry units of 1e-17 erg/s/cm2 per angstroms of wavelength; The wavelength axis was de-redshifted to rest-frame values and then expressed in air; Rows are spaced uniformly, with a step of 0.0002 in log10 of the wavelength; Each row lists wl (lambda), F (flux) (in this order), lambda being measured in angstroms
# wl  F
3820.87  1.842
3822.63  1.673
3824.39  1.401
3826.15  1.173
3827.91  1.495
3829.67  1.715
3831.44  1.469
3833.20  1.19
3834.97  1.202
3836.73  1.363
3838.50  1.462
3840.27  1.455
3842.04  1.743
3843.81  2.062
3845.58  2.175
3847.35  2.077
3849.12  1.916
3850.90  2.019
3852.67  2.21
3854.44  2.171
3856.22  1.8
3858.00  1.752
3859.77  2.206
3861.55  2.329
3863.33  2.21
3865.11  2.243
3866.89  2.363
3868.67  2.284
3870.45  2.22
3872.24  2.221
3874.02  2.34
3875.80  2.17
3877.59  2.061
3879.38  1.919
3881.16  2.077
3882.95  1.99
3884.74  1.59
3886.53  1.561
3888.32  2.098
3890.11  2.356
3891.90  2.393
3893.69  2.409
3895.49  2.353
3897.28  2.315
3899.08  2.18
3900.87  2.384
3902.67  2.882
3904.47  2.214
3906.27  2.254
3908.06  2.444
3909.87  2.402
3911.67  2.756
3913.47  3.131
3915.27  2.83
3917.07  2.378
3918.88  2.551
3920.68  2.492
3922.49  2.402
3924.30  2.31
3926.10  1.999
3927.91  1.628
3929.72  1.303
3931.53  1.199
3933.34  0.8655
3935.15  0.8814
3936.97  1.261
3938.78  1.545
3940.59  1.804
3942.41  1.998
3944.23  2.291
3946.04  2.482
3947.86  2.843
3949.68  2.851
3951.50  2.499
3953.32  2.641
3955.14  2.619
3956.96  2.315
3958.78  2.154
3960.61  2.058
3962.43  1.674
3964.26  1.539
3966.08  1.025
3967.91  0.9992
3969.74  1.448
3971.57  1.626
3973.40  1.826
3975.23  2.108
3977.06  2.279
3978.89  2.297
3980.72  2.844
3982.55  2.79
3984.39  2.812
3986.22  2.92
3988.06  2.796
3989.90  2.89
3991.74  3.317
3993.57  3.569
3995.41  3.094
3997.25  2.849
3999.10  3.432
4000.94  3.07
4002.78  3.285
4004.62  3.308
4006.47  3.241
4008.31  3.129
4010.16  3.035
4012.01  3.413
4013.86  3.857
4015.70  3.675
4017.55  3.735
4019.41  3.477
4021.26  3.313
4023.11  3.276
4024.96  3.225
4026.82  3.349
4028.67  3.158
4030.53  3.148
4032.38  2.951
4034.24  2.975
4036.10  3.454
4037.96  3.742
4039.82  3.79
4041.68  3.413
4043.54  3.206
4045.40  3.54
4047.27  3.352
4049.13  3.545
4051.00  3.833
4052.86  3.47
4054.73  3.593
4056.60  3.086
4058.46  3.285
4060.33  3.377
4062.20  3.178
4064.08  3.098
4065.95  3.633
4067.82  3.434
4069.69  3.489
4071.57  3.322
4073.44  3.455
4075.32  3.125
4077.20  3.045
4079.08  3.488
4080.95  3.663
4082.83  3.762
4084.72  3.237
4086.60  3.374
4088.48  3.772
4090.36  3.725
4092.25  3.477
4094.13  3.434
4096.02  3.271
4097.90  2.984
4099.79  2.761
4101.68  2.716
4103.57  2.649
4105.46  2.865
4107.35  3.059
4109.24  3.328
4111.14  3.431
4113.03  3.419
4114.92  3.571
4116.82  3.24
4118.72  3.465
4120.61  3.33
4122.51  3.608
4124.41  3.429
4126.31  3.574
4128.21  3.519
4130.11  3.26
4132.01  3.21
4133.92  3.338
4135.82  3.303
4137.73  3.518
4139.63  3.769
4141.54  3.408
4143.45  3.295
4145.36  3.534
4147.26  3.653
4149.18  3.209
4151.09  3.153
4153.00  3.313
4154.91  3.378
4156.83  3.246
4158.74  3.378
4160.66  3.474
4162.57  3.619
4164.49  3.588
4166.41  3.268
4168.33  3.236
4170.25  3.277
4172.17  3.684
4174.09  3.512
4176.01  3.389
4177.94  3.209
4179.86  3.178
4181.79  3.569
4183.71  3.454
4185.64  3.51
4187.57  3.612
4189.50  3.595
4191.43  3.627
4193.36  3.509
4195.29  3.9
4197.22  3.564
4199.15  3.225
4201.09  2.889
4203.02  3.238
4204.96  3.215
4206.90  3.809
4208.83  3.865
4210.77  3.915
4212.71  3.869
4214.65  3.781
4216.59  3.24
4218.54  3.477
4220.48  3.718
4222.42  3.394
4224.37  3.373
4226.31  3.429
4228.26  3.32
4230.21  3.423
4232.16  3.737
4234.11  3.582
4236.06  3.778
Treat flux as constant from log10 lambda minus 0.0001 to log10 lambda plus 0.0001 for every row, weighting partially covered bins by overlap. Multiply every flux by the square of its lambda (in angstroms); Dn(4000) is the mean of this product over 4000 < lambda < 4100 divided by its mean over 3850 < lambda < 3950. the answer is 1.7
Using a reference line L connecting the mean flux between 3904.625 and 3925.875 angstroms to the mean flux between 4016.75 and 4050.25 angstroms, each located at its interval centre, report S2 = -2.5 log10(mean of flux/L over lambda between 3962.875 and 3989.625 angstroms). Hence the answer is 0.373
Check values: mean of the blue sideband 2.51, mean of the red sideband 3.37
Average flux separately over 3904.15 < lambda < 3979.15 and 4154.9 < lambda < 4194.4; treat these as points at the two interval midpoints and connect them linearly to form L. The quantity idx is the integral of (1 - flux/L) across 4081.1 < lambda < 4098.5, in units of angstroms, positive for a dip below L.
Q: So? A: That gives -3.2 angstroms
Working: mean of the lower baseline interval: 2.05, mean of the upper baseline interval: 3.45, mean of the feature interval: 3.47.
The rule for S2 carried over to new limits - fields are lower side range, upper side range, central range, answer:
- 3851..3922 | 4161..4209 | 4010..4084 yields -0.17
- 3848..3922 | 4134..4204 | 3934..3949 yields 0.30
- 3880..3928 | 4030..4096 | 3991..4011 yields -0.08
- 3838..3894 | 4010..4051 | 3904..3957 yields 0.19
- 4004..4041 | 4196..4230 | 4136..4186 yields 0.01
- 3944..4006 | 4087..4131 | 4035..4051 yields -0.21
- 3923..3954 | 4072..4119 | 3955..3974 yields 0.23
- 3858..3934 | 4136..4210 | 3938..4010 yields 0.04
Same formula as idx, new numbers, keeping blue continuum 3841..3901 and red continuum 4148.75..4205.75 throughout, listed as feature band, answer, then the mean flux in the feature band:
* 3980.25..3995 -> -2.2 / 3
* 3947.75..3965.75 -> 1.6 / 2.25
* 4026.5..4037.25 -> -1.5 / 3.17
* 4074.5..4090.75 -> -2.4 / 3.46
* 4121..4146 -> -1.7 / 3.44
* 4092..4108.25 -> 0.4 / 3.01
